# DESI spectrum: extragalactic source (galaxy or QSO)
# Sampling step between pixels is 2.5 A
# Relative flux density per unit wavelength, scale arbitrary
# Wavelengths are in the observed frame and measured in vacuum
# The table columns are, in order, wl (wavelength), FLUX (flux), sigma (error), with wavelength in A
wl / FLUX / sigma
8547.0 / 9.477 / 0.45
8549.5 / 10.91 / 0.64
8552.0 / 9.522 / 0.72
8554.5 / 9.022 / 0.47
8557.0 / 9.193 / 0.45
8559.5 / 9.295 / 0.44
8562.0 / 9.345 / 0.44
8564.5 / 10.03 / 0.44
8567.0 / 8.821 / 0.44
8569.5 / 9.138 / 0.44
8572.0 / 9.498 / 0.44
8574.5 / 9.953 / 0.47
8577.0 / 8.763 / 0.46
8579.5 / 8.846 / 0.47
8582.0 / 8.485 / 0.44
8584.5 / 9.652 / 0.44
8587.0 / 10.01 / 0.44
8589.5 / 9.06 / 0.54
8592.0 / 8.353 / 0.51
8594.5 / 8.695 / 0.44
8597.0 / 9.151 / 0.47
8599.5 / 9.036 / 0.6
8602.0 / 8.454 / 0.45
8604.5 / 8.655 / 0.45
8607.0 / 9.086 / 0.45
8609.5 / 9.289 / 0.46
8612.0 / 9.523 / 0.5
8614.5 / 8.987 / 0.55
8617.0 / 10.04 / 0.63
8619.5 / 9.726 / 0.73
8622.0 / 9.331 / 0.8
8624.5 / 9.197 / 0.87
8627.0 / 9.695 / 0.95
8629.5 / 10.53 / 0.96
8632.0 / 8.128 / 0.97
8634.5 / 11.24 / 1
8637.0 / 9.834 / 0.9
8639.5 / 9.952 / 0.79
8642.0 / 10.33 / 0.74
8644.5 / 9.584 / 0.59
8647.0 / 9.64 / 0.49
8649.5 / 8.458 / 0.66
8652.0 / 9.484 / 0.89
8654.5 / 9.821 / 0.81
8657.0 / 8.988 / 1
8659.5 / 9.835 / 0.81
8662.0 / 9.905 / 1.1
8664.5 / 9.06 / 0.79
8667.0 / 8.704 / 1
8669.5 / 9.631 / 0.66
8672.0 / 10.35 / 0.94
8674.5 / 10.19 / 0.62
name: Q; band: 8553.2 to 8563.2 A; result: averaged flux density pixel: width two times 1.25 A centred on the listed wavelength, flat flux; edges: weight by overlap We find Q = 9.21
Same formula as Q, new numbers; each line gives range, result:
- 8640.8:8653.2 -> 9.5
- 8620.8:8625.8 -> 9.27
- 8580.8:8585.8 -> 9.08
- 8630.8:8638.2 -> 9.74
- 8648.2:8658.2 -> 9.19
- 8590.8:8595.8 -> 8.53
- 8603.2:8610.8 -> 9.01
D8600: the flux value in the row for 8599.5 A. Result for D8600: 9.036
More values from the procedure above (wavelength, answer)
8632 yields 8.128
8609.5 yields 9.289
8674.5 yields 10.19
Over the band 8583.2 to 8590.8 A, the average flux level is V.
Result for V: 9.56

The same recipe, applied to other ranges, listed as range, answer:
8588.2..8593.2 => 8.72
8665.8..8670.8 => 9.18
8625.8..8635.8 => 9.9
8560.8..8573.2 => 9.37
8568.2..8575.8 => 9.52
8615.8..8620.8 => 9.88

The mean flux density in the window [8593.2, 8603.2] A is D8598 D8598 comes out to 8.83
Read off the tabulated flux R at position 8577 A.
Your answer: 8.763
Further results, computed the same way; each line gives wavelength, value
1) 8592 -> 8.353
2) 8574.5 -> 9.953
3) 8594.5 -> 8.695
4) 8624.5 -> 9.197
